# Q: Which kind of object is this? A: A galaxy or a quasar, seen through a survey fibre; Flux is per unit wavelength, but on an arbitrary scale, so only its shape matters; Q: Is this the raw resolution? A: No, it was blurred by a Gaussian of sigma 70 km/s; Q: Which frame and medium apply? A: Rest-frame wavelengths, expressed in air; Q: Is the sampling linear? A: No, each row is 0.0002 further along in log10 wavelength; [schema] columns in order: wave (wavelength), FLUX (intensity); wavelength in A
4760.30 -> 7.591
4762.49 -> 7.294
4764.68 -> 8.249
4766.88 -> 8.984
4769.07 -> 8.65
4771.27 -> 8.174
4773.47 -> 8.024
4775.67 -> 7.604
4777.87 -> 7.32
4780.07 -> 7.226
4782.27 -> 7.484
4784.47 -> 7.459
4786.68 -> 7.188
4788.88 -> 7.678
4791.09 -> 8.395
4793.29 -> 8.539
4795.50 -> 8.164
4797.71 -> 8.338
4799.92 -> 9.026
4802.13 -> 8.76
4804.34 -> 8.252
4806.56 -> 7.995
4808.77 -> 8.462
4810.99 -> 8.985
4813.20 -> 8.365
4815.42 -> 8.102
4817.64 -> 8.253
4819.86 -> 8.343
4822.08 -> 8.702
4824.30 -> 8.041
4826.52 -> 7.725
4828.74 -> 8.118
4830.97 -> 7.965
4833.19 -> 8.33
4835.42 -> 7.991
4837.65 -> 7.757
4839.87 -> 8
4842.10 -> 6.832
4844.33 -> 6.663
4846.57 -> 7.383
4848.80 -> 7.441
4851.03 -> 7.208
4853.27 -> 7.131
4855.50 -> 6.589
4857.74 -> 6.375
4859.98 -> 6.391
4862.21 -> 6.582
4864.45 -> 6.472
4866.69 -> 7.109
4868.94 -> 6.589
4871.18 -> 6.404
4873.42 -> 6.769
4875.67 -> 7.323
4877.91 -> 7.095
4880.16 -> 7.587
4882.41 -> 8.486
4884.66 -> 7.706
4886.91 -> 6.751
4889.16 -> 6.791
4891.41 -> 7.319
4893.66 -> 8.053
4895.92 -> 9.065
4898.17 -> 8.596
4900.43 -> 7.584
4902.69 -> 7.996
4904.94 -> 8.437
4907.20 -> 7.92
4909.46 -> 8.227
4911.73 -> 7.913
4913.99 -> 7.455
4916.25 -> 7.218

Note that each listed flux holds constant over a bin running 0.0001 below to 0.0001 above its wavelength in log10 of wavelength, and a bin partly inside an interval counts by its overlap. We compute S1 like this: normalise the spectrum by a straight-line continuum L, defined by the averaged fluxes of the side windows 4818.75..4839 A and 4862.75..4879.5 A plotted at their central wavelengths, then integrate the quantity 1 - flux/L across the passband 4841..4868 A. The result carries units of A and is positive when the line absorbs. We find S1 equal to 1.8 A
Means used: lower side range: 8.11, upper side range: 6.83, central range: 6.84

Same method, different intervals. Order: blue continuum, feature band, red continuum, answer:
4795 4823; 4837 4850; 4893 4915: 1.56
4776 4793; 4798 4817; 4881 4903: -2.09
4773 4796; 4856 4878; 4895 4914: 3.66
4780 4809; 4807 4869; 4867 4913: 2.33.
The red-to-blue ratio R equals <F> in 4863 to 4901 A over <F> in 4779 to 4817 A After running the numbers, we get 0.91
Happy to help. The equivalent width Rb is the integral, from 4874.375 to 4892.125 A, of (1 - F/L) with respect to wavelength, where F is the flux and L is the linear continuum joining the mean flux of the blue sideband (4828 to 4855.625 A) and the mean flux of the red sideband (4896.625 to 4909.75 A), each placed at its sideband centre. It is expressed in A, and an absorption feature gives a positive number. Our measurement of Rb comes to 1.3 A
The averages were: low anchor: 7.52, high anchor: 8.15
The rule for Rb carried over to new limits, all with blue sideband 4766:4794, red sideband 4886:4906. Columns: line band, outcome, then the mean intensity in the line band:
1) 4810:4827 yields -1.0 A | 8.33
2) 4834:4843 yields 0.2 A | 7.69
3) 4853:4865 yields 2.0 A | 6.56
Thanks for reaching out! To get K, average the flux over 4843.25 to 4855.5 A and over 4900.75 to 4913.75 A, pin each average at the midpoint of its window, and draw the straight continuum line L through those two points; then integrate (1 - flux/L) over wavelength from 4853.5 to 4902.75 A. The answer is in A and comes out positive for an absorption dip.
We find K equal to 2.2 A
